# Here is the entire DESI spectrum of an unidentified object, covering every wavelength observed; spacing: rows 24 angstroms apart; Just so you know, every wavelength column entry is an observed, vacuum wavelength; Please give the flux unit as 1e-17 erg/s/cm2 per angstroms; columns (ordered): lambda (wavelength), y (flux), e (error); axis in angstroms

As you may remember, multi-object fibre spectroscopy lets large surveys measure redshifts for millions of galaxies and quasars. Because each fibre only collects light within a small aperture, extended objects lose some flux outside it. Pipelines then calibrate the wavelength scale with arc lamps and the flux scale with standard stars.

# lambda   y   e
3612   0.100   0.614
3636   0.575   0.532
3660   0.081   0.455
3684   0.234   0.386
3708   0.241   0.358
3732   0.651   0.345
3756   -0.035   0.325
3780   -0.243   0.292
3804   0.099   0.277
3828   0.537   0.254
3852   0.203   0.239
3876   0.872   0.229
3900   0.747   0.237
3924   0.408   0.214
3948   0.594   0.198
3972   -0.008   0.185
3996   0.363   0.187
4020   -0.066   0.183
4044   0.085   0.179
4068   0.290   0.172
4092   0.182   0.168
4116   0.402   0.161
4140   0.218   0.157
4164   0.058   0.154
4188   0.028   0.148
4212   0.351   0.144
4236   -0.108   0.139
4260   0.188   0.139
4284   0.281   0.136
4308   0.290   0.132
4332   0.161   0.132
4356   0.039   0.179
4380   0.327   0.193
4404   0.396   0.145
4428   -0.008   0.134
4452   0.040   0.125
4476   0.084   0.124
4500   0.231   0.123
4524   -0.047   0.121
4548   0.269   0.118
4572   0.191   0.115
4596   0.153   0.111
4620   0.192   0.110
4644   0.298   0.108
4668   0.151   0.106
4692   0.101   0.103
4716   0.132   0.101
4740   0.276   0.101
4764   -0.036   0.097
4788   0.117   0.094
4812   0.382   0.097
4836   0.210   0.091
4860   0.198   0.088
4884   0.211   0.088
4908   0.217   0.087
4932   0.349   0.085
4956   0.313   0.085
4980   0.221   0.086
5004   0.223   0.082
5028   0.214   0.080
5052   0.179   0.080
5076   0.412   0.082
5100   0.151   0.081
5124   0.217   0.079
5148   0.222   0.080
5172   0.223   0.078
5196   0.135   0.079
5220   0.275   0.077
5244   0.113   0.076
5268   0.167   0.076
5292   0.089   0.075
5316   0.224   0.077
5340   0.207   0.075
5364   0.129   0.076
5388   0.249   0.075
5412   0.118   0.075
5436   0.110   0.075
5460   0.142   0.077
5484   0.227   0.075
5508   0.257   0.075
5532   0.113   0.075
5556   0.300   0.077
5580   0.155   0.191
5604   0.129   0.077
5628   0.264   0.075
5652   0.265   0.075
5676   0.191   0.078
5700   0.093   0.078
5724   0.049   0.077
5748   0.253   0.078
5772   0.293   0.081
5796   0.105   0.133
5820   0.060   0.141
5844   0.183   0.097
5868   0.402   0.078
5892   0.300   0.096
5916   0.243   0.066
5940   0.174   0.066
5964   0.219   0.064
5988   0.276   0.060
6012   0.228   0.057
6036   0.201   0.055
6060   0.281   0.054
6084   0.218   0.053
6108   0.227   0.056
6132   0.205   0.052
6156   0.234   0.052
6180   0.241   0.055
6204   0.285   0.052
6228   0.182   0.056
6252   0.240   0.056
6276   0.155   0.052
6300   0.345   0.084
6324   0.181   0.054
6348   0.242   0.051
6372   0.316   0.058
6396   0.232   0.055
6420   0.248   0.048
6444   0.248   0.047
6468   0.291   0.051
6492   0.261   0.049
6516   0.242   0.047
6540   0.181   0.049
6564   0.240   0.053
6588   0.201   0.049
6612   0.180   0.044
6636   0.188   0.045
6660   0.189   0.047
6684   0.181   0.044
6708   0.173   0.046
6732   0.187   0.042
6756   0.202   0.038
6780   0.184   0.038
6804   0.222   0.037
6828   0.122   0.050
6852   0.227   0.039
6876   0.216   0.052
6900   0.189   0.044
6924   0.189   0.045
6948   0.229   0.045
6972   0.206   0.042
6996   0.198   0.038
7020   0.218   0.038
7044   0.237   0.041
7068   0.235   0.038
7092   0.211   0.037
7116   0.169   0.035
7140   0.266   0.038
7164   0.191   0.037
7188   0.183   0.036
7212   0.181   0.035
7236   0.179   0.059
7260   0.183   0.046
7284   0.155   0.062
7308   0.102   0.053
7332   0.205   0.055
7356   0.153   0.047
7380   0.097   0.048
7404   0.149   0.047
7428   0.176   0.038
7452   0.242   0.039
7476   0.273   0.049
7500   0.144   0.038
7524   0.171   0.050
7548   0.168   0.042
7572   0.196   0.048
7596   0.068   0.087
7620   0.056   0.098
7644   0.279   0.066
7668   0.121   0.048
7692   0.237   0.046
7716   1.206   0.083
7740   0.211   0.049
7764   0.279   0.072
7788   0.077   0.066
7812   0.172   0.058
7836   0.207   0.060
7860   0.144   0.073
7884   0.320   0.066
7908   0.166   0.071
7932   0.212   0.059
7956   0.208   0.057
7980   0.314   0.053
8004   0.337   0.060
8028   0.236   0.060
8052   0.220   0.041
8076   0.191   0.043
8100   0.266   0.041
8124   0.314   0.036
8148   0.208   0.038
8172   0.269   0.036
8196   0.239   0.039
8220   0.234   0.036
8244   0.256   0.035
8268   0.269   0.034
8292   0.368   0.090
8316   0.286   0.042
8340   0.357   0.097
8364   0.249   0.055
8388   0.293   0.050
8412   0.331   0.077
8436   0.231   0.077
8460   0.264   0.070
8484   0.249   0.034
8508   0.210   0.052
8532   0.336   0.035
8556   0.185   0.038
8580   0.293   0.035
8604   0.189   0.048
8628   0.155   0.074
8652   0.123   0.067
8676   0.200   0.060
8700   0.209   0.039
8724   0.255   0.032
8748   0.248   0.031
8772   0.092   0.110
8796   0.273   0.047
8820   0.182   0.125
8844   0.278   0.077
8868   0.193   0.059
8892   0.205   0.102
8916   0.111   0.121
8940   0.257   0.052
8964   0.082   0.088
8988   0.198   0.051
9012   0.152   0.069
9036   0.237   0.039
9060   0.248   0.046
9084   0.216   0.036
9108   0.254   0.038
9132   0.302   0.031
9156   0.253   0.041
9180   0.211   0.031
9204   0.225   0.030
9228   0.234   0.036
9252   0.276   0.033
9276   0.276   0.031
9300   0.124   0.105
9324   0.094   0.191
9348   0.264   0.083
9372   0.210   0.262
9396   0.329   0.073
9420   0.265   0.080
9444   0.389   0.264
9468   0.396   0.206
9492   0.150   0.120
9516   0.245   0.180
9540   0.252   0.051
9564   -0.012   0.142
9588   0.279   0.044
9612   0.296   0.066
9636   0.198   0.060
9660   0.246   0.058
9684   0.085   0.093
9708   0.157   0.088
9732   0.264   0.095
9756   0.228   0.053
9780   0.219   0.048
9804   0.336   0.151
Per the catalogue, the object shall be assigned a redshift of 1.069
